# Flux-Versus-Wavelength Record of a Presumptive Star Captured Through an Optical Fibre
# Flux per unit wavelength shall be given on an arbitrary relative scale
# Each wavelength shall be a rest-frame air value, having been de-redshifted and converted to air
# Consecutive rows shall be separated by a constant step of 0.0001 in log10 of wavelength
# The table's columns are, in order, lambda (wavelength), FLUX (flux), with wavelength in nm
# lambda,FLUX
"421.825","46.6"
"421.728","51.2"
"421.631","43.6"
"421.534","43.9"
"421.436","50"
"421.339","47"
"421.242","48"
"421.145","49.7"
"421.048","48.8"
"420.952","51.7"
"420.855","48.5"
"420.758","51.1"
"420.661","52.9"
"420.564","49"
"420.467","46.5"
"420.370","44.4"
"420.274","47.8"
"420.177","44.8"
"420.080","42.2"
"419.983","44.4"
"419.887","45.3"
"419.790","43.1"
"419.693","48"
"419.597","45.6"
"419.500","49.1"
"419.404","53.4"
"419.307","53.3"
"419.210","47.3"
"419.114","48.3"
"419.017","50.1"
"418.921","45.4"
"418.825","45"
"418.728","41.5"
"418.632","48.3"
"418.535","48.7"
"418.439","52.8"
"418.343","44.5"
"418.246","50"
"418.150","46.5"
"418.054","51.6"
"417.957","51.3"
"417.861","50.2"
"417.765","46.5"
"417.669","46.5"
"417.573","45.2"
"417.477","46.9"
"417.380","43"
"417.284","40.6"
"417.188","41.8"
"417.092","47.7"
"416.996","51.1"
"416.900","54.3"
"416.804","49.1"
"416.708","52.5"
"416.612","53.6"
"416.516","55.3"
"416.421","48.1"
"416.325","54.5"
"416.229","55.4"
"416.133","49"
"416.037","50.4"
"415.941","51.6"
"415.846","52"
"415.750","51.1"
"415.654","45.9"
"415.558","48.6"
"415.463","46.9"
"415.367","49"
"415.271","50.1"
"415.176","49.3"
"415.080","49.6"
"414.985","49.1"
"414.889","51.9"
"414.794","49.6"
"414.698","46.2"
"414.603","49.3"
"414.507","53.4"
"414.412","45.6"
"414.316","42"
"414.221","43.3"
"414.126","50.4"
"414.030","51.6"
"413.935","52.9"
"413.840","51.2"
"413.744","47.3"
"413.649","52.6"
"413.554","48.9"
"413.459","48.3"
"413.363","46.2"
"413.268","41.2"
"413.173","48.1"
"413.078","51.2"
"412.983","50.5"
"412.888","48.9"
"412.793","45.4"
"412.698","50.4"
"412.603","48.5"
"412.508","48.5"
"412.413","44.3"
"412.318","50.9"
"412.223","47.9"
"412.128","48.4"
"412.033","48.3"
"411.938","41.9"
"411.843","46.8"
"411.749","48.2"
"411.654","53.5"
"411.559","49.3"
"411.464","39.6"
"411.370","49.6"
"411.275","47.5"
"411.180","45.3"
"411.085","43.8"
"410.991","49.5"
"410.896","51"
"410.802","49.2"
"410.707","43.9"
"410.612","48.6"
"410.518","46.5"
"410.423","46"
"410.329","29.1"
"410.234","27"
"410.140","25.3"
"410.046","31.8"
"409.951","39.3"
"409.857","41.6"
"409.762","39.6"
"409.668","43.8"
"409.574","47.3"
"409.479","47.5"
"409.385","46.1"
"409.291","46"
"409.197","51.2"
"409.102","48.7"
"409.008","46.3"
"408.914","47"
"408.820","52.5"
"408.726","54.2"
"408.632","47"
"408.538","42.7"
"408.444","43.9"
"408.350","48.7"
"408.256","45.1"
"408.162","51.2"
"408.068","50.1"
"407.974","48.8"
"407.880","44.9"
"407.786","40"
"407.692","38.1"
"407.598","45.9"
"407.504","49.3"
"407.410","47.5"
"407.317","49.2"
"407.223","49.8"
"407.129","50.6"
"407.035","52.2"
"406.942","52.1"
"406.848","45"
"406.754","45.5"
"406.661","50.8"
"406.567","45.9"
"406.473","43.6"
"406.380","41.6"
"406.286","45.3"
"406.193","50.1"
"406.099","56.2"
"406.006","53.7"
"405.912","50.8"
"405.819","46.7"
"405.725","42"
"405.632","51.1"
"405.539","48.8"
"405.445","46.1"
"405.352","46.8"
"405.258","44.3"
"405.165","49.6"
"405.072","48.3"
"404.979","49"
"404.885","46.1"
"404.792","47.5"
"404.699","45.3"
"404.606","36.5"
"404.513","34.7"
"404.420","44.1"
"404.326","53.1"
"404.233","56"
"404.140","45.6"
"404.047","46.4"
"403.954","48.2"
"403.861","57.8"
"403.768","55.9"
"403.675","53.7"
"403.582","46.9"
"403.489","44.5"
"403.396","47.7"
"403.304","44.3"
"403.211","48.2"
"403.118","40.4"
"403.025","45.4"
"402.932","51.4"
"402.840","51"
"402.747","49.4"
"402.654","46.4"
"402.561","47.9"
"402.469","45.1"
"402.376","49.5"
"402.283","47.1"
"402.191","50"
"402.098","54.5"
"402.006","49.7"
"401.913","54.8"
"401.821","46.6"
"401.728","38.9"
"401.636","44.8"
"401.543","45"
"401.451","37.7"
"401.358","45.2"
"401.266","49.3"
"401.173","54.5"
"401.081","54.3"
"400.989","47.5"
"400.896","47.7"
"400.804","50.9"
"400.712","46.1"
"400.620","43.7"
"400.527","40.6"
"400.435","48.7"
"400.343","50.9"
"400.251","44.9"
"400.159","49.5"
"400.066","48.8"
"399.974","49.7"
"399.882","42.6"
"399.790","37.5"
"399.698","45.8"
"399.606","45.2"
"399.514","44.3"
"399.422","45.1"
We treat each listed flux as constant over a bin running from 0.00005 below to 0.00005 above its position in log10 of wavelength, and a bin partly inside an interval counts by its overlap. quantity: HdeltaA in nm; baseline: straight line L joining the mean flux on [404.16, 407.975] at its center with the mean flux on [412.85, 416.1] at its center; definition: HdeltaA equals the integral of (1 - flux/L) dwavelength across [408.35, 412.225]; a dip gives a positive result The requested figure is 0.25 nm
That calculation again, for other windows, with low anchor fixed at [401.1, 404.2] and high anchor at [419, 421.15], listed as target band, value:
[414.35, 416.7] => -0.11 nm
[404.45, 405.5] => 0.07 nm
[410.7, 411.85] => 0.01 nm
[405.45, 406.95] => 0.00 nm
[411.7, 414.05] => -0.01 nm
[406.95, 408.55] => 0.03 nm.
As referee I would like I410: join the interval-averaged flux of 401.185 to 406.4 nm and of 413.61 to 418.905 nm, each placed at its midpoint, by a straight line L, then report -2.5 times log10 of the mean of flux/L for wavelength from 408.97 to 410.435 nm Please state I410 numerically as 0.18 mag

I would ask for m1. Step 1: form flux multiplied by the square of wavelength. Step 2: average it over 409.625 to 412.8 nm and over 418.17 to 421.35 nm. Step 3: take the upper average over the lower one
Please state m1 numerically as 1.12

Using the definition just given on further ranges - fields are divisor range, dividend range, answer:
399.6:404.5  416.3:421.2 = 1.10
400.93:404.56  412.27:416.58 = 1.09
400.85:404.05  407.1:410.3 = 0.96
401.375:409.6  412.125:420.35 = 1.07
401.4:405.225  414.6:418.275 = 1.11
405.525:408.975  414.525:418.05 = 1.08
